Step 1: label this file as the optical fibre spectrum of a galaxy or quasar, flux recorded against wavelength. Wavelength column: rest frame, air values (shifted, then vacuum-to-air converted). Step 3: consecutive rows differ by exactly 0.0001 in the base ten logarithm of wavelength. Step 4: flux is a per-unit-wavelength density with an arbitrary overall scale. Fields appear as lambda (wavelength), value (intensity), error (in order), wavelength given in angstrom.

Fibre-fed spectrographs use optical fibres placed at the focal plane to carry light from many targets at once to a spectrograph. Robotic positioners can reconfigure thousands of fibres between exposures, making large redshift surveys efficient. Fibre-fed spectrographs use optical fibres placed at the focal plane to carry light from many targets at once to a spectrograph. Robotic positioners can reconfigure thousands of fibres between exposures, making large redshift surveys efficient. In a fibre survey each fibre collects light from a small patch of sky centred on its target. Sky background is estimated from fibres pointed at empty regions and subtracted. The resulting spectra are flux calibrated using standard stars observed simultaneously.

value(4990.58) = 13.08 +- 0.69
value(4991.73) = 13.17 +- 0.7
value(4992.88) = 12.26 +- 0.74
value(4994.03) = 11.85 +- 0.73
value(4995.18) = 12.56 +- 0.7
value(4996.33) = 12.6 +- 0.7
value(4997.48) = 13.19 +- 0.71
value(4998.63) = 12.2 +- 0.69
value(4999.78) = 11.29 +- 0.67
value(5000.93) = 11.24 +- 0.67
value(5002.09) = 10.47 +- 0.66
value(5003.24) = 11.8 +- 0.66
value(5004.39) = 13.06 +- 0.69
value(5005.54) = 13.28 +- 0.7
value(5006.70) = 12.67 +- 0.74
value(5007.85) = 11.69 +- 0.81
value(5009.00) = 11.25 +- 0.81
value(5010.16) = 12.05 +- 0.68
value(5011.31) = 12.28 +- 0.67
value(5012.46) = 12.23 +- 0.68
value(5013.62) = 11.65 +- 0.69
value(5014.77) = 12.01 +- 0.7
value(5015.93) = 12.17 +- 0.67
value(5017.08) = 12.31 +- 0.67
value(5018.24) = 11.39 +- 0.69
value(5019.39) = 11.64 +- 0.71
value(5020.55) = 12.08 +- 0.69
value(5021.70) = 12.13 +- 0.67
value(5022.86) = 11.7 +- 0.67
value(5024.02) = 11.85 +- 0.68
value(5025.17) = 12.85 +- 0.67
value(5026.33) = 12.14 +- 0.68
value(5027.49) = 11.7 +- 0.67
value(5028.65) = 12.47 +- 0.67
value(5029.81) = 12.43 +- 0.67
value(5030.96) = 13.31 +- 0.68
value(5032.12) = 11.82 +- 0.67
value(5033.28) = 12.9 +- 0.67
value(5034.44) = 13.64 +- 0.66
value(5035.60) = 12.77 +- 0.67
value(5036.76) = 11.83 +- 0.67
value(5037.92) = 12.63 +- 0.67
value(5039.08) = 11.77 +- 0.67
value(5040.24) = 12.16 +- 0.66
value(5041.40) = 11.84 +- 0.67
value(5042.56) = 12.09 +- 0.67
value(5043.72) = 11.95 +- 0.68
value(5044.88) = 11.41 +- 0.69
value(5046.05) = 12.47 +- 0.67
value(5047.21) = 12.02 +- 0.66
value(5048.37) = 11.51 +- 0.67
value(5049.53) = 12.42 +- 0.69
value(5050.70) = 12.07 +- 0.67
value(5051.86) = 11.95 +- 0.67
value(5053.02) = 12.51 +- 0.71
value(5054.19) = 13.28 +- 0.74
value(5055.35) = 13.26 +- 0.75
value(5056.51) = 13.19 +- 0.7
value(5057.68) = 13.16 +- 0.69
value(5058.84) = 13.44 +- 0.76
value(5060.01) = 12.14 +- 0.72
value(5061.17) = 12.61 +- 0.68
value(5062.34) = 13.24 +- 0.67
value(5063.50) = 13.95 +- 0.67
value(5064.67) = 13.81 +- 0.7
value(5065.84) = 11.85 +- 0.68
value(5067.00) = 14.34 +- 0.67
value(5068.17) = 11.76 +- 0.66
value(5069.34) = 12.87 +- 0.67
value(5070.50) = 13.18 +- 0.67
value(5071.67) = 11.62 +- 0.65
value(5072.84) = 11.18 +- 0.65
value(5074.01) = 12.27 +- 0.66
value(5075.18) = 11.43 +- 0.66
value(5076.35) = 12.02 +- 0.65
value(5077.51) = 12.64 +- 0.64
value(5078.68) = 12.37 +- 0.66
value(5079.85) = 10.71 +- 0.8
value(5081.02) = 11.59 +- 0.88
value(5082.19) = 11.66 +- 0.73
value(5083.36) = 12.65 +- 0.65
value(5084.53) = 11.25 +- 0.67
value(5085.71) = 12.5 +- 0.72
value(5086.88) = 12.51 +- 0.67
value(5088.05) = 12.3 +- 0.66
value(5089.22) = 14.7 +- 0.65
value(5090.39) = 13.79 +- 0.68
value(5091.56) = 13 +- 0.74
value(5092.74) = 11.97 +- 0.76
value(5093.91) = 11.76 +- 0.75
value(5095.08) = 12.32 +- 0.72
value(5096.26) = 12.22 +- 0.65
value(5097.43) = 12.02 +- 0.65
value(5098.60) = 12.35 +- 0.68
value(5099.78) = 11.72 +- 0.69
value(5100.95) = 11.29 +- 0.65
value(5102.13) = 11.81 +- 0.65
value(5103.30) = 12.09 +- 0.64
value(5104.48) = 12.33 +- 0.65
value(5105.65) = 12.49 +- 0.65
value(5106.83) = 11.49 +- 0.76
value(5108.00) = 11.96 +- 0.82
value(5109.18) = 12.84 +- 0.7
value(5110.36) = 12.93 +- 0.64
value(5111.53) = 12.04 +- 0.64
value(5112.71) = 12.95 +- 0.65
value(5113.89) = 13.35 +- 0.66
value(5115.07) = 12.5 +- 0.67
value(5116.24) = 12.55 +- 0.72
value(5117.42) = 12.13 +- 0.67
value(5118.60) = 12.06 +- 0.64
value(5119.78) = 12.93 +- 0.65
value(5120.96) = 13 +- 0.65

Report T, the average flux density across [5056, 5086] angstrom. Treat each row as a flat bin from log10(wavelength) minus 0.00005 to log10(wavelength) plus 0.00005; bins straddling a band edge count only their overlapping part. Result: 12.4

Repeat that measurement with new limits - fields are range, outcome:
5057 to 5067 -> 13.1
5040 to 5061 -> 12.4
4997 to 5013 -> 12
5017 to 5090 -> 12.4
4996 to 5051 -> 12.1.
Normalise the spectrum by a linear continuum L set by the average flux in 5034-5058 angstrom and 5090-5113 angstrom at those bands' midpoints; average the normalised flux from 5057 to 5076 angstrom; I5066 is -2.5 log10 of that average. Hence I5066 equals -0.030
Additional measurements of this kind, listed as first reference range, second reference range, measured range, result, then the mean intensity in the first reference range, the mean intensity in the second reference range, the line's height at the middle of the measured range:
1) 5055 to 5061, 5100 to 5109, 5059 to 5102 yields 0.010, 13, 12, 12.5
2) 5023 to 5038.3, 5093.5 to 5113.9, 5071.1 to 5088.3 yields 0.034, 12.5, 12.2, 12.3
